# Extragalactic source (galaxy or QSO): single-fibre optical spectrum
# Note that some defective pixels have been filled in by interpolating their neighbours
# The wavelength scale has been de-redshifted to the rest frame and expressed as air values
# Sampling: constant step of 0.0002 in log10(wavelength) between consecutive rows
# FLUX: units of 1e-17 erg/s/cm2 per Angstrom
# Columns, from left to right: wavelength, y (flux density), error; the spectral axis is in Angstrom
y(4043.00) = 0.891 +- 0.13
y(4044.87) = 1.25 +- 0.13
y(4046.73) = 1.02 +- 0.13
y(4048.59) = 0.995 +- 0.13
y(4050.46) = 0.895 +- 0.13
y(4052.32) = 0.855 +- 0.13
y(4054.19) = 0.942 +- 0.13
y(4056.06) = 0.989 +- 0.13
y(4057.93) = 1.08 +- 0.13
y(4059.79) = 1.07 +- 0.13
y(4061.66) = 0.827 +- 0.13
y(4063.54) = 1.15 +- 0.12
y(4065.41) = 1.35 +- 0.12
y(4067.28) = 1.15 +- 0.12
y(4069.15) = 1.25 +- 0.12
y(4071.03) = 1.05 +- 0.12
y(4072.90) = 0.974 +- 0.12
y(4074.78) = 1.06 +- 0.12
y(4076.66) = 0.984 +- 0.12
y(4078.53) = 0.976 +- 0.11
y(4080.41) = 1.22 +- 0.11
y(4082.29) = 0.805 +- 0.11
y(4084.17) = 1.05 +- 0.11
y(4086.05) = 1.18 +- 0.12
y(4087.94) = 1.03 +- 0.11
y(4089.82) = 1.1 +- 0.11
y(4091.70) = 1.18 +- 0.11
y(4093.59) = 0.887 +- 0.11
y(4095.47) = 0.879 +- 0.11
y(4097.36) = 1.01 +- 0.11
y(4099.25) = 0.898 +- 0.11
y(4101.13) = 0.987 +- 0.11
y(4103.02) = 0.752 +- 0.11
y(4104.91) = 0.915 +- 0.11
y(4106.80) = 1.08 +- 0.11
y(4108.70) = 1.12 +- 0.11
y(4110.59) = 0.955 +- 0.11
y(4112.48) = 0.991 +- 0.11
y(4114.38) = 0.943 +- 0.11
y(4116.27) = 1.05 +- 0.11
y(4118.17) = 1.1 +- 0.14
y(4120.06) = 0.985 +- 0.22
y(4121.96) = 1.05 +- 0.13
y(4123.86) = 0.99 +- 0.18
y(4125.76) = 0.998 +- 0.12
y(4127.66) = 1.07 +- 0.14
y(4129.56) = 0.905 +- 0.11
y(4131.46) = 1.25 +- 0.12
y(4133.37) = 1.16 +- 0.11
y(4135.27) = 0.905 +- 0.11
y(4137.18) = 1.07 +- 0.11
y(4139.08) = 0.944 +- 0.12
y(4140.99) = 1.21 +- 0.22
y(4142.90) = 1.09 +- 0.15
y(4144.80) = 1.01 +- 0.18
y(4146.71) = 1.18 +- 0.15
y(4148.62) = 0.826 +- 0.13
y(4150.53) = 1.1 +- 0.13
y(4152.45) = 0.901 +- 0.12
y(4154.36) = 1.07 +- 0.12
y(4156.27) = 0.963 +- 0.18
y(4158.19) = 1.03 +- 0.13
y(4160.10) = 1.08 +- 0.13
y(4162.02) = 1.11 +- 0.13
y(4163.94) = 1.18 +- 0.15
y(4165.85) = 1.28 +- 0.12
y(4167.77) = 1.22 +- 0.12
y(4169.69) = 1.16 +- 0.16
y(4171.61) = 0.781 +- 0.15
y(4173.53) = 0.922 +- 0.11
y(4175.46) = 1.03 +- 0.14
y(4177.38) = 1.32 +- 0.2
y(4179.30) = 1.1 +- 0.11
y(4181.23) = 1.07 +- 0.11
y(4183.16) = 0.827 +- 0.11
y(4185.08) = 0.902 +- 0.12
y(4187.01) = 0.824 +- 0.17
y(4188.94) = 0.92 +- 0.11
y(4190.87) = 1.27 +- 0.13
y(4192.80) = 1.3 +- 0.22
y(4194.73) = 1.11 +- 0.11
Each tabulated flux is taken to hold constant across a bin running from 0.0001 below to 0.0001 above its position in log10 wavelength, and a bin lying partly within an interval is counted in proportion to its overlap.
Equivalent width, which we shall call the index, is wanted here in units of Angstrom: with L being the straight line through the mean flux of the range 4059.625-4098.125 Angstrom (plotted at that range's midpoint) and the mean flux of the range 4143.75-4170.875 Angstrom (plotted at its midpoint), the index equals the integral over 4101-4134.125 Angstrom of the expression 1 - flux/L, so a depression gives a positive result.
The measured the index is 1.55 Angstrom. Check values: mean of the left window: 1.06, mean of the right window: 1.08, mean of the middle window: 1.02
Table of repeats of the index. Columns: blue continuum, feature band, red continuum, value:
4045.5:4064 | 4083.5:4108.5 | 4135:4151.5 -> 0.3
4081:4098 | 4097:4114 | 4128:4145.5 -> 1.1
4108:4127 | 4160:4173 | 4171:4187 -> -1.5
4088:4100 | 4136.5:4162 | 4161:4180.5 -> 0.9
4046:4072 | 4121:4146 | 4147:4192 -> -0.2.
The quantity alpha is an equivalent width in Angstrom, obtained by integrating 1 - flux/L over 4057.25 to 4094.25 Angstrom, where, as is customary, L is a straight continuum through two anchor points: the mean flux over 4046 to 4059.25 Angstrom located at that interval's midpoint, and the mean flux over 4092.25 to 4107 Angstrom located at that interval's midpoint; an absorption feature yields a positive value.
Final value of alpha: -4.7 Angstrom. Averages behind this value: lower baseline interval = 0.971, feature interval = 1.07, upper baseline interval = 0.925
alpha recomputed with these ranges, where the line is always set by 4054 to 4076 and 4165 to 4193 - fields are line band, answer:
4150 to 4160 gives 0.42 Angstrom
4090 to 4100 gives 0.83 Angstrom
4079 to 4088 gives 0.15 Angstrom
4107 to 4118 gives 0.46 Angstrom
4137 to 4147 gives -0.16 Angstrom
